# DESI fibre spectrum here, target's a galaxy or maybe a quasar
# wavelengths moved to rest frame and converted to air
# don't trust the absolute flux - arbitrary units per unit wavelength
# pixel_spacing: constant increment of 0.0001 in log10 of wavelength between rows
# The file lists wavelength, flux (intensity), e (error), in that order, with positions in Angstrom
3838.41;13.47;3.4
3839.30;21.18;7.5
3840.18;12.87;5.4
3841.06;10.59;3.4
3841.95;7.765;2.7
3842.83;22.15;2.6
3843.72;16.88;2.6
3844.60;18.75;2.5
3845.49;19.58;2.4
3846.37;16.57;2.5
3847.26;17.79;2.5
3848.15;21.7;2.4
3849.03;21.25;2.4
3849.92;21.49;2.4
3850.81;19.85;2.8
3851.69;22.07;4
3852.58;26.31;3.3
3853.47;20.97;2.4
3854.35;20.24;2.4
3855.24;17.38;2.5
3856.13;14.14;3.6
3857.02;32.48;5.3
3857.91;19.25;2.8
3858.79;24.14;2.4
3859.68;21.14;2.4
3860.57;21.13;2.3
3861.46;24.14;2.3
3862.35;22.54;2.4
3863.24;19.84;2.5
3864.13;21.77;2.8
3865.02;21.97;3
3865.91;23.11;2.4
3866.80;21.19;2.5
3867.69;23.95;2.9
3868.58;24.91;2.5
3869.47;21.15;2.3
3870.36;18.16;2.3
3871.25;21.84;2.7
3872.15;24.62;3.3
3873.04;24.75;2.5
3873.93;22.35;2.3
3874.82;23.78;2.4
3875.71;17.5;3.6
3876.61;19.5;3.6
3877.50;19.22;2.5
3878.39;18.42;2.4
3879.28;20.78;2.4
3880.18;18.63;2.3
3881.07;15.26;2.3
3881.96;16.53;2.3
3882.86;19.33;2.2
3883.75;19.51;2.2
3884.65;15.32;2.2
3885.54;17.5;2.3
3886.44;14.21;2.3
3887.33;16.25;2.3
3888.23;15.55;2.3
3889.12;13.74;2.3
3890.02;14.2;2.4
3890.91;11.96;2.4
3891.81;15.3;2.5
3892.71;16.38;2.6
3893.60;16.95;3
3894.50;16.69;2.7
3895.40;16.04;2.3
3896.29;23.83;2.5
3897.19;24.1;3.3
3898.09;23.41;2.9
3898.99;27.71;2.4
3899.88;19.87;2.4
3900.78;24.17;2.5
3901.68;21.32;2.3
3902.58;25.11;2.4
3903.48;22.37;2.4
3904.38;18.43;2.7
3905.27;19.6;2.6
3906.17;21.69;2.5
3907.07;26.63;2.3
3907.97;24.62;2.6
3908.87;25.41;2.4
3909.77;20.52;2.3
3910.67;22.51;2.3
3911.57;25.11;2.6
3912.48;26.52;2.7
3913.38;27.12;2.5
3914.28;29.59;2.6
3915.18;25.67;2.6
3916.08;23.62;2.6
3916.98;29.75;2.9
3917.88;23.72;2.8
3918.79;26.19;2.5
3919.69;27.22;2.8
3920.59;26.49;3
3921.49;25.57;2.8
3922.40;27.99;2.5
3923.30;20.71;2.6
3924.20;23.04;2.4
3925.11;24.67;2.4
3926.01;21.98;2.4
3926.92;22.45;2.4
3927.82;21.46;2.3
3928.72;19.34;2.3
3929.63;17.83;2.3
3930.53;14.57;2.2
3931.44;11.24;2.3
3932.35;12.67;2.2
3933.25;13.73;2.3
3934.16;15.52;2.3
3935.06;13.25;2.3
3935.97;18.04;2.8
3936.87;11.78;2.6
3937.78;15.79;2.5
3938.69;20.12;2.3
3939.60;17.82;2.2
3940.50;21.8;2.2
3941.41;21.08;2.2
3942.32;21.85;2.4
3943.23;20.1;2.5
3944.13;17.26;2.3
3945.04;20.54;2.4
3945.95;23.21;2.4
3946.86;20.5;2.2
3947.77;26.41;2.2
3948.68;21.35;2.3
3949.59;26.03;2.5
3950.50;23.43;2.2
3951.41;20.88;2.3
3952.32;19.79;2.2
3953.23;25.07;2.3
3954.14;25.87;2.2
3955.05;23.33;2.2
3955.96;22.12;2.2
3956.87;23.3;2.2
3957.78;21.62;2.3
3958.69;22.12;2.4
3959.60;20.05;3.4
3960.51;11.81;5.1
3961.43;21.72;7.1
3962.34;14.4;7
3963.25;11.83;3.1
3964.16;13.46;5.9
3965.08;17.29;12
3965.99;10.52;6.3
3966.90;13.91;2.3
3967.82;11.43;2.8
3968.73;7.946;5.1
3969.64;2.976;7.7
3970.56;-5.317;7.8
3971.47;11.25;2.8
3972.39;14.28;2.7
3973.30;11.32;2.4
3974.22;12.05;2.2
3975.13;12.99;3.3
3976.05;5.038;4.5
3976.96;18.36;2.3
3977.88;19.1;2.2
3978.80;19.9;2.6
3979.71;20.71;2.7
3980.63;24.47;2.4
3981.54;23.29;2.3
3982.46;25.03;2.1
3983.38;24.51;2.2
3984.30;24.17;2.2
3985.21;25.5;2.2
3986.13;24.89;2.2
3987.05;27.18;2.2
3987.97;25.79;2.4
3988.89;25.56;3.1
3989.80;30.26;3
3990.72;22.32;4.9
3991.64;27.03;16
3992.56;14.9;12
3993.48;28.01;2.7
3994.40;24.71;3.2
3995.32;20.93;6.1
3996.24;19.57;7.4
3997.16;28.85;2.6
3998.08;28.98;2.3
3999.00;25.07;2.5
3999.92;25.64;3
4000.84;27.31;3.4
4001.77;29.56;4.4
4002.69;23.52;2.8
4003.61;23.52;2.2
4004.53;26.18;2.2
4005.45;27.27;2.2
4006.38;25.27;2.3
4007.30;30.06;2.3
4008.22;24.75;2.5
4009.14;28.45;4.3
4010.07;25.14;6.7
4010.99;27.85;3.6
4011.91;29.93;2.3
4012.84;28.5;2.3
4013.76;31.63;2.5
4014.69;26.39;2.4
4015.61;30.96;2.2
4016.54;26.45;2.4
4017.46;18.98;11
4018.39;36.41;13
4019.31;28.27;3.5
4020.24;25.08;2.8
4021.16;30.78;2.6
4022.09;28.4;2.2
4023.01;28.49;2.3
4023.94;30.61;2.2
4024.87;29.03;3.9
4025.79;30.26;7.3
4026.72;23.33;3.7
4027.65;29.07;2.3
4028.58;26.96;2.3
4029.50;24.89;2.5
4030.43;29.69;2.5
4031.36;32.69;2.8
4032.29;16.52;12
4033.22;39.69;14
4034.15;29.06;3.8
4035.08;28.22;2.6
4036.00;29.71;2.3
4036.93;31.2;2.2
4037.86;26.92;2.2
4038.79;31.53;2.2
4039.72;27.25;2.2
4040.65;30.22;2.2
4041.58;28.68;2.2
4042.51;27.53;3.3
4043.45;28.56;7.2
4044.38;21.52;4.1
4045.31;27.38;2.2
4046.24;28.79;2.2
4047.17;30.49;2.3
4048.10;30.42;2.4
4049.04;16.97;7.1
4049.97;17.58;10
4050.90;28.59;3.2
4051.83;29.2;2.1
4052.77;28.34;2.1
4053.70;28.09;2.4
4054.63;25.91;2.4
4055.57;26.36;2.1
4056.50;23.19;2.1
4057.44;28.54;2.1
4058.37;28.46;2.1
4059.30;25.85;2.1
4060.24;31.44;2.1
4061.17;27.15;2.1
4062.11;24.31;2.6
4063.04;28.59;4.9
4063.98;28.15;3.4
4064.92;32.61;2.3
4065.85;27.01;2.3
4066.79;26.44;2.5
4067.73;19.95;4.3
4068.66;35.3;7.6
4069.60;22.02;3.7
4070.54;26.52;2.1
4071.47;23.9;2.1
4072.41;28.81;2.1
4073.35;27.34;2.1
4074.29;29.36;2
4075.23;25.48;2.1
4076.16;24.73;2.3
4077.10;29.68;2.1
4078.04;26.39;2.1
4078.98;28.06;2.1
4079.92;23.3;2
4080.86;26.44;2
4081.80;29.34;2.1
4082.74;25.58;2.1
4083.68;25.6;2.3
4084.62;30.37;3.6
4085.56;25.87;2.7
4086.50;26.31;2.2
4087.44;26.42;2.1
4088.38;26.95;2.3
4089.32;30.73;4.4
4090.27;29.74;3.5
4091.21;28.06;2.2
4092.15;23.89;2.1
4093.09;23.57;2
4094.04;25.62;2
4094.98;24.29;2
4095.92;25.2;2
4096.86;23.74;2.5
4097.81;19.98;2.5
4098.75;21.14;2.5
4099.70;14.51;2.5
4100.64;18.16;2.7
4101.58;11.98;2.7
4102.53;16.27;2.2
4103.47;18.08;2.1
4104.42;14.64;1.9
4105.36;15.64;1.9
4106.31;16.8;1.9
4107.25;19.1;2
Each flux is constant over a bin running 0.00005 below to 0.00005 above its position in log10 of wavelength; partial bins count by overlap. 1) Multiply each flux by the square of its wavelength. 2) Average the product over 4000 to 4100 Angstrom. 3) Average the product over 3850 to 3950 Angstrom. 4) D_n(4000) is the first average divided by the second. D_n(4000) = 1.40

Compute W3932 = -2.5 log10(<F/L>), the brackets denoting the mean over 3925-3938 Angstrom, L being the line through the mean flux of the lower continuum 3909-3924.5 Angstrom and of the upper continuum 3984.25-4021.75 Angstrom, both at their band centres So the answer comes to 0.457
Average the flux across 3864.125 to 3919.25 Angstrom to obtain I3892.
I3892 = 21.1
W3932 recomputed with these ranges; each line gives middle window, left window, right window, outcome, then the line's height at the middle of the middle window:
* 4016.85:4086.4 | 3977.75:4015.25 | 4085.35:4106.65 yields -0.17 mag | 23.6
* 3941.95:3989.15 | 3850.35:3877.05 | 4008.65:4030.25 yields 0.36 mag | 25.9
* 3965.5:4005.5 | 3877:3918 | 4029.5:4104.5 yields 0.17 mag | 23.5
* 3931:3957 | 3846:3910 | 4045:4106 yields 0.12 mag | 22.1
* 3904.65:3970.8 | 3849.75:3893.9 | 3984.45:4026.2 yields 0.15 mag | 23.3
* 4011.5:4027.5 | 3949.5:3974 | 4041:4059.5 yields -0.23 mag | 23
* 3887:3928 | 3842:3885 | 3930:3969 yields -0.15 mag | 19.5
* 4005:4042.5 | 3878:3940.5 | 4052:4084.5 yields -0.13 mag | 25.2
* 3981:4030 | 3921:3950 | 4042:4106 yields -0.18 mag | 22.5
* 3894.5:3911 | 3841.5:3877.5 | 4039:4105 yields -0.03 mag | 21.9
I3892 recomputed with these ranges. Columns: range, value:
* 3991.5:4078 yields 27.2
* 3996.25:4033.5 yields 27.6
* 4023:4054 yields 27.9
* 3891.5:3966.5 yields 21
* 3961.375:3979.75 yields 12.2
